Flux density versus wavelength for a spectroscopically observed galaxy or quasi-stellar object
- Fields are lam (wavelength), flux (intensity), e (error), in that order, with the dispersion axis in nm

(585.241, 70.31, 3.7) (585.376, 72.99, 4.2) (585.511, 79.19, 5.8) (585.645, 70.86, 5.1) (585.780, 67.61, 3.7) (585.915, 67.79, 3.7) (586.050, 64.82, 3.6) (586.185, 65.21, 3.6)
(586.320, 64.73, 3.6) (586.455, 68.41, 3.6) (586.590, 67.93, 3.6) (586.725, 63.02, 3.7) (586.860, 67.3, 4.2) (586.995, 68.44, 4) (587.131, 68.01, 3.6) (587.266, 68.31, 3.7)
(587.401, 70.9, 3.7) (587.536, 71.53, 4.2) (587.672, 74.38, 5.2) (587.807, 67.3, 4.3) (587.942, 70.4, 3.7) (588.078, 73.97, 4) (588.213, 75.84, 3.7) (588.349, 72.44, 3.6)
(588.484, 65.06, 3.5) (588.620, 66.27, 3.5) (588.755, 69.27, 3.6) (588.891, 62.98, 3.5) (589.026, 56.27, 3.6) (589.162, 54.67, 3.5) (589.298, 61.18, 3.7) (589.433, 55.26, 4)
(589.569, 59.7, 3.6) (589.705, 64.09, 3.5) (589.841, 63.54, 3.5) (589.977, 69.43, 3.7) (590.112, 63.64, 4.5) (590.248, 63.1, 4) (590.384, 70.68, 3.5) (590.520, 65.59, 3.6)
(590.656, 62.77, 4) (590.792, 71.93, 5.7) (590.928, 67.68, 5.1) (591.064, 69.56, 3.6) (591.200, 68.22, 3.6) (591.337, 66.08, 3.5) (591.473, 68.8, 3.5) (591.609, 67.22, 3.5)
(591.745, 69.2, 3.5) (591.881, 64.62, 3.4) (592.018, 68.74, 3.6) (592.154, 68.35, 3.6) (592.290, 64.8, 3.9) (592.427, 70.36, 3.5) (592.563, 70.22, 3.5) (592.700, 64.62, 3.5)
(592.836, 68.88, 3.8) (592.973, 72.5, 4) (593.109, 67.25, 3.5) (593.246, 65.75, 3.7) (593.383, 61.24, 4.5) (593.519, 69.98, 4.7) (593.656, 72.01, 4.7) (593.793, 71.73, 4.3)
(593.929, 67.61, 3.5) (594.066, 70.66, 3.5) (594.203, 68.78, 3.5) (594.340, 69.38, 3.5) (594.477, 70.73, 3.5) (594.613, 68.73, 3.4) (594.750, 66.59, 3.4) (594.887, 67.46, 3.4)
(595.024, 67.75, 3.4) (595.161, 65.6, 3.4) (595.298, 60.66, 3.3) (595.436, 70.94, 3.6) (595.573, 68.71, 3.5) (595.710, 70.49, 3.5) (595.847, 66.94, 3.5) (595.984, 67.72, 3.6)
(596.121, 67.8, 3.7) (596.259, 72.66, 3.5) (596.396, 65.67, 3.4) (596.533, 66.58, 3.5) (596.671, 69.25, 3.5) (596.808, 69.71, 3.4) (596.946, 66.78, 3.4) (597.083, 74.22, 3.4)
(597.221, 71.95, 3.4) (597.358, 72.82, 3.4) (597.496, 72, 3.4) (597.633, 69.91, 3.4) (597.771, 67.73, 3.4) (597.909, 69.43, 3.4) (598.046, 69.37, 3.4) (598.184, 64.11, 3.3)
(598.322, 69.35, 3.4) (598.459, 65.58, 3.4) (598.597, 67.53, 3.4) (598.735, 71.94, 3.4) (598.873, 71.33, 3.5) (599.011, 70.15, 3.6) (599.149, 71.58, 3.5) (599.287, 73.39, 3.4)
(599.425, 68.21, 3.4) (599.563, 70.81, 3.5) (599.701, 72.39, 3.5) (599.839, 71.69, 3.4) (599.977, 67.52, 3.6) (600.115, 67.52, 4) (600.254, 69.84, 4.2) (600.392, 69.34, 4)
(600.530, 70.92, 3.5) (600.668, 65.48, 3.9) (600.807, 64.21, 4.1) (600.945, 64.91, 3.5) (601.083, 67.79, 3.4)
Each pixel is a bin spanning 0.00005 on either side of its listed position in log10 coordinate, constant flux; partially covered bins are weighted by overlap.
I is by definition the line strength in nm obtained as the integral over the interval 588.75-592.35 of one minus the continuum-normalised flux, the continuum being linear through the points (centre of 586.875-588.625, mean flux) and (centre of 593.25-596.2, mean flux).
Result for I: 0.23 nm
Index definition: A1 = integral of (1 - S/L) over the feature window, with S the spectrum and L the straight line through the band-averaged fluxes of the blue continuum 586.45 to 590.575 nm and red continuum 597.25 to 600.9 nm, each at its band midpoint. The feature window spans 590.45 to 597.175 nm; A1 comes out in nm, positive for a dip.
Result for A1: -0.03 nm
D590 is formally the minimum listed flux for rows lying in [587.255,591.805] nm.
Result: 54.67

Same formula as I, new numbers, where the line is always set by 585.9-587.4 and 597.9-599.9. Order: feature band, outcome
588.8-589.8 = 0.12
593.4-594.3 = -0.01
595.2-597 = 0.03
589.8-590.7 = 0.03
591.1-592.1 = 0.01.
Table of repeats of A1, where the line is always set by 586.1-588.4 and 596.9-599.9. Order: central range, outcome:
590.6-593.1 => 0.056 nm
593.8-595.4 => 0.045 nm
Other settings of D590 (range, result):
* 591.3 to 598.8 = 60.66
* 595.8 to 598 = 65.67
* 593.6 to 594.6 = 67.61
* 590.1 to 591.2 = 62.77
